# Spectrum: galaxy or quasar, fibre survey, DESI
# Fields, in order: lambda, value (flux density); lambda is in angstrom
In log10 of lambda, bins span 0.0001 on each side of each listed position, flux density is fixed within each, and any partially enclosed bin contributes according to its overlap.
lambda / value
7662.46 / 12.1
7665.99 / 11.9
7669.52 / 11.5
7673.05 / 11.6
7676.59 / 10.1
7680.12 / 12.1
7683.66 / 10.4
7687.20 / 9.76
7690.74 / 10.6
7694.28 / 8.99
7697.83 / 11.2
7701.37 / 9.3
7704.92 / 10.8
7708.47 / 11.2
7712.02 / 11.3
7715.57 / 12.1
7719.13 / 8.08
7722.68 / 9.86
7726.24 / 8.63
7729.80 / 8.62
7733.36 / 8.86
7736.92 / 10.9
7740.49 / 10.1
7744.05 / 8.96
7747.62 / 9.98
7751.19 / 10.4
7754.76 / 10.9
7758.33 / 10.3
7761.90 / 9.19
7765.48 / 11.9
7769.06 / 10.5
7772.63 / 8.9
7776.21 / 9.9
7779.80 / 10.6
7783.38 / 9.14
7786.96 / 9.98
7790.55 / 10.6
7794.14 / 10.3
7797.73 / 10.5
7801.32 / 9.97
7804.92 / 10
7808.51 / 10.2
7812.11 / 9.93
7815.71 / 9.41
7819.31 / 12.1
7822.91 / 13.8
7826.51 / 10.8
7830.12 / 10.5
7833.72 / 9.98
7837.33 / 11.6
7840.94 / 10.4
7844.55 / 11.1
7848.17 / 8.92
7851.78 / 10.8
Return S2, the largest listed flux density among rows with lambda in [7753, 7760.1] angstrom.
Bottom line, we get 10.9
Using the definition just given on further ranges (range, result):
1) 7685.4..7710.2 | 11.2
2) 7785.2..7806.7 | 10.6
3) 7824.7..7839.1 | 11.6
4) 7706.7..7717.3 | 12.1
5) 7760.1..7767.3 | 11.9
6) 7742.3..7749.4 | 9.98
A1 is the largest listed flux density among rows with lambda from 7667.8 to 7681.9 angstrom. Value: 12.1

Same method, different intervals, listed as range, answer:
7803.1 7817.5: 10.2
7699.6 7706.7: 10.8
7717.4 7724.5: 9.86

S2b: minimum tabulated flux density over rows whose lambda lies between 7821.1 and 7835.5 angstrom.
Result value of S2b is 9.98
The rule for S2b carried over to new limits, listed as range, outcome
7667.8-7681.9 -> 10.1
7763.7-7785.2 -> 8.9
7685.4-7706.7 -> 8.99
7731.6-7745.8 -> 8.86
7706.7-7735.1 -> 8.08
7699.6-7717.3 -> 9.3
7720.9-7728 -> 8.63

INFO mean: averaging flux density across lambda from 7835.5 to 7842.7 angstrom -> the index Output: 11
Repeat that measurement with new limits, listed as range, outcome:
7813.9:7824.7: 11.8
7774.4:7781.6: 10.2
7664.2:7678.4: 11.3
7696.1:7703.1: 10.3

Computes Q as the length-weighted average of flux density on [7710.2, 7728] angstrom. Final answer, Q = 10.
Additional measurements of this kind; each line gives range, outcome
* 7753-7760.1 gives 10.6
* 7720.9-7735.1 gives 8.99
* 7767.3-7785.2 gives 9.81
